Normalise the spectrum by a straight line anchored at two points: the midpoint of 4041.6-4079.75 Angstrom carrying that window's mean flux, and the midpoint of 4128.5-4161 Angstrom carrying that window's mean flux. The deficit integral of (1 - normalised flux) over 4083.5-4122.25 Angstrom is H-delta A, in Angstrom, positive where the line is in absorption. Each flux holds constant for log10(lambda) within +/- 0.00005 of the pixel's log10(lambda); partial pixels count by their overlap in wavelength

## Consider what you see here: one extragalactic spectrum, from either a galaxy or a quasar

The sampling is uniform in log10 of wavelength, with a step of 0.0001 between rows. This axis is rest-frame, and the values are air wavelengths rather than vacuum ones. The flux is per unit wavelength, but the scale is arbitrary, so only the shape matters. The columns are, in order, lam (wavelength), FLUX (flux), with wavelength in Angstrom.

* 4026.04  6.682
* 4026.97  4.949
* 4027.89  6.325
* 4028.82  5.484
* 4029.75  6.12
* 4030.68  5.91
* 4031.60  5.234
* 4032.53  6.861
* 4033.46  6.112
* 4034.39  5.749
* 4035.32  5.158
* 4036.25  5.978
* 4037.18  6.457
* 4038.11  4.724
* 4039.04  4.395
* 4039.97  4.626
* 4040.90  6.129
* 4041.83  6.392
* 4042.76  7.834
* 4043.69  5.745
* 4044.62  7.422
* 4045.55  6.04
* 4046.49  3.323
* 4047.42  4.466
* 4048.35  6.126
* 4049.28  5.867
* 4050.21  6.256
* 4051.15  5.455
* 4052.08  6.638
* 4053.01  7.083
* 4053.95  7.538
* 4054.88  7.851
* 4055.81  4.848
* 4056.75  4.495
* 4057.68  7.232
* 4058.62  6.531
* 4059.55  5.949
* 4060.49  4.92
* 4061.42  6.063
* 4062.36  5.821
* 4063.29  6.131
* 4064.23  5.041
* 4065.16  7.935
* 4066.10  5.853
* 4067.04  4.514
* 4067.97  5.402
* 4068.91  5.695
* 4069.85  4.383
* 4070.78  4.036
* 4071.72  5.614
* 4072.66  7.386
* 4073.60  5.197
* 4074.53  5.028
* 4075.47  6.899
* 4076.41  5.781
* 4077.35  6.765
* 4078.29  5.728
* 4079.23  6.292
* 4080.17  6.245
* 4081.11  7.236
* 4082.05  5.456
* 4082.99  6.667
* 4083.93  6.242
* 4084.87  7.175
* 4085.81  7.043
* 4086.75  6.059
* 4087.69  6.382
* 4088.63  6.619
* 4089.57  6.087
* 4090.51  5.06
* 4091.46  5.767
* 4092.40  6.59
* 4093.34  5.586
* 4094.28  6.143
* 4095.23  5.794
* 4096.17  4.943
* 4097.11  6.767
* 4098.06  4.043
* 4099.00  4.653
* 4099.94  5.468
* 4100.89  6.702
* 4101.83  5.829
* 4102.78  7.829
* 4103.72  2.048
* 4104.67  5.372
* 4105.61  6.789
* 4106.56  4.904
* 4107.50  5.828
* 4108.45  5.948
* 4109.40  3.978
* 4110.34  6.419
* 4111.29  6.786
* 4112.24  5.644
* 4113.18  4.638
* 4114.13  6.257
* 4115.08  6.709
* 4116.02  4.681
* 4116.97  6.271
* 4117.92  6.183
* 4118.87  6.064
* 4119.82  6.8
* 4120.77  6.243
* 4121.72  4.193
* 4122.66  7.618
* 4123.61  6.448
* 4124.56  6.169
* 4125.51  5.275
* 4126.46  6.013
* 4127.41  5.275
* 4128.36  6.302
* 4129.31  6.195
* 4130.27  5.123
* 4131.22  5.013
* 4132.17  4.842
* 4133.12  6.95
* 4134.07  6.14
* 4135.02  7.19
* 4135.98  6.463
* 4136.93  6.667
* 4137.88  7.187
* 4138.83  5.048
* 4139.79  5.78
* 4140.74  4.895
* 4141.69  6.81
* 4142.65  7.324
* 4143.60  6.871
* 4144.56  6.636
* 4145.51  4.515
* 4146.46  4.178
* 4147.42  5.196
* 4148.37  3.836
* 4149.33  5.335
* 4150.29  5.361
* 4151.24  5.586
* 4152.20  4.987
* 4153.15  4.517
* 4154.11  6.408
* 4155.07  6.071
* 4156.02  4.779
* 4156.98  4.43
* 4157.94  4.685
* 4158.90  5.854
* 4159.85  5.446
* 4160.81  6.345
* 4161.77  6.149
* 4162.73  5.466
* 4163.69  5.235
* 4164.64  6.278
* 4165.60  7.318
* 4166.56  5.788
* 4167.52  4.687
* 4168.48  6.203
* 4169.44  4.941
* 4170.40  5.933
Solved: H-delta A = -0.1 Angstrom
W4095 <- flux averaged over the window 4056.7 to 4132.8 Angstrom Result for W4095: 5.85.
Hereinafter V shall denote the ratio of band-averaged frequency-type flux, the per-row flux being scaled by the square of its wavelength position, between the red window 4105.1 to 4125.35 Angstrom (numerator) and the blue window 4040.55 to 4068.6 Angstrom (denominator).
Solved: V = 1.01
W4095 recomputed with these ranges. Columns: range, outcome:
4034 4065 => 5.91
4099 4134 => 5.79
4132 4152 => 5.85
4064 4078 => 5.71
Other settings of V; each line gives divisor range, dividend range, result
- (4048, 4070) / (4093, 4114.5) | 0.95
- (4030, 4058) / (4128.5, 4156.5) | 1.01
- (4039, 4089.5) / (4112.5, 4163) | 0.99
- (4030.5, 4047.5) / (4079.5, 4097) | 1.10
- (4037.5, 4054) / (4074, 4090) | 1.10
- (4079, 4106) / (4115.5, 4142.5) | 1.03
